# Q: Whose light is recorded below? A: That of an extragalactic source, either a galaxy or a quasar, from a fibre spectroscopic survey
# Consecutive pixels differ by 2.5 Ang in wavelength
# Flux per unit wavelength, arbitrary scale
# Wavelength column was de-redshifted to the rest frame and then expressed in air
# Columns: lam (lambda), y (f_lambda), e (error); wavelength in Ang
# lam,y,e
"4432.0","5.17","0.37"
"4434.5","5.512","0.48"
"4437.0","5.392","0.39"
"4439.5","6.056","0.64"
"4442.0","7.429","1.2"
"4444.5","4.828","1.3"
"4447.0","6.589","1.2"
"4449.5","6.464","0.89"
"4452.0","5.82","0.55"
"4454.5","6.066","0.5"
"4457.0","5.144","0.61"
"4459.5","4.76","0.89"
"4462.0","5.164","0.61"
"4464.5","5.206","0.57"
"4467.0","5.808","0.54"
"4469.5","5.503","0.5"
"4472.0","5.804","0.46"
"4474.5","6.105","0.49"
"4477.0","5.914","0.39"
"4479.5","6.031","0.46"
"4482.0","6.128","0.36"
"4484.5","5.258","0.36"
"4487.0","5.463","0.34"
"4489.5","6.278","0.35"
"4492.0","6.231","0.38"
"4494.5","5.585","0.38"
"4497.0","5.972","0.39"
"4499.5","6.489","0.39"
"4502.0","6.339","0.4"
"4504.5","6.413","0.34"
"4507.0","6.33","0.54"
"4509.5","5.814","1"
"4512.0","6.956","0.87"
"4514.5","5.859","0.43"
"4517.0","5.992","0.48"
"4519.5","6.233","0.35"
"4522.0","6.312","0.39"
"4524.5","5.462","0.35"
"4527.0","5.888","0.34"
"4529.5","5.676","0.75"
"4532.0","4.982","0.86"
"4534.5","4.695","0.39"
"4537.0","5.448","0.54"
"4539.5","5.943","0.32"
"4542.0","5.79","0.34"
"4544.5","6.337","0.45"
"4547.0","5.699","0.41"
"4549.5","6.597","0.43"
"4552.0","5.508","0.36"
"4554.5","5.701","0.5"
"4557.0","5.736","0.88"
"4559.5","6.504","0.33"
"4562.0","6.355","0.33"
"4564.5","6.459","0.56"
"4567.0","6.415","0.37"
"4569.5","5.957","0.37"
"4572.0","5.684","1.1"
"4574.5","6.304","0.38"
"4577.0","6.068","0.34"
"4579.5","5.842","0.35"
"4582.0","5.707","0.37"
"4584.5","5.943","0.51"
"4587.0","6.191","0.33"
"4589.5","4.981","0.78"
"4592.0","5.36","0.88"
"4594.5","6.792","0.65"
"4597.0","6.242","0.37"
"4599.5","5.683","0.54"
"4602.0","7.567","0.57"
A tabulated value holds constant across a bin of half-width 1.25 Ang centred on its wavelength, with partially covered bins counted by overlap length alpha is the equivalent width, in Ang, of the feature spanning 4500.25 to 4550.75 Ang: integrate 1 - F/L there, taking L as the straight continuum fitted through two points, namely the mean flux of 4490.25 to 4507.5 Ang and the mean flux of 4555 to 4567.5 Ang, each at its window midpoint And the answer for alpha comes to 2.2 Ang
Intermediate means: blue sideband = 6.19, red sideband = 6.25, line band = 5.94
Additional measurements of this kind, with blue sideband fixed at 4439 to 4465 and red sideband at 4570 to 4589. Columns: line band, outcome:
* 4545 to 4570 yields -0.9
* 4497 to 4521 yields -1.7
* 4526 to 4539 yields 1.1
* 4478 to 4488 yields 0.1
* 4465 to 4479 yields 0.0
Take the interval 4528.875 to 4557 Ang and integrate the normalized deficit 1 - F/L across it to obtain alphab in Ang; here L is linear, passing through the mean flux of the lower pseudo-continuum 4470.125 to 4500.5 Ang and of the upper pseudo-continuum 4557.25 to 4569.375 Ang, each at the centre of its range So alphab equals 2.5 Ang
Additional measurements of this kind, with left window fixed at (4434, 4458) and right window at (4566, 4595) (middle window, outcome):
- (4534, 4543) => 0.61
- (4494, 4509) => -0.67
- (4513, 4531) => 0.03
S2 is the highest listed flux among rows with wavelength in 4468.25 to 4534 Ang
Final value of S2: 6.956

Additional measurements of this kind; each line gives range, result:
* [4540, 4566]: 6.597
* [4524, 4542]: 5.943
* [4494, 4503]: 6.489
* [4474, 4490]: 6.278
